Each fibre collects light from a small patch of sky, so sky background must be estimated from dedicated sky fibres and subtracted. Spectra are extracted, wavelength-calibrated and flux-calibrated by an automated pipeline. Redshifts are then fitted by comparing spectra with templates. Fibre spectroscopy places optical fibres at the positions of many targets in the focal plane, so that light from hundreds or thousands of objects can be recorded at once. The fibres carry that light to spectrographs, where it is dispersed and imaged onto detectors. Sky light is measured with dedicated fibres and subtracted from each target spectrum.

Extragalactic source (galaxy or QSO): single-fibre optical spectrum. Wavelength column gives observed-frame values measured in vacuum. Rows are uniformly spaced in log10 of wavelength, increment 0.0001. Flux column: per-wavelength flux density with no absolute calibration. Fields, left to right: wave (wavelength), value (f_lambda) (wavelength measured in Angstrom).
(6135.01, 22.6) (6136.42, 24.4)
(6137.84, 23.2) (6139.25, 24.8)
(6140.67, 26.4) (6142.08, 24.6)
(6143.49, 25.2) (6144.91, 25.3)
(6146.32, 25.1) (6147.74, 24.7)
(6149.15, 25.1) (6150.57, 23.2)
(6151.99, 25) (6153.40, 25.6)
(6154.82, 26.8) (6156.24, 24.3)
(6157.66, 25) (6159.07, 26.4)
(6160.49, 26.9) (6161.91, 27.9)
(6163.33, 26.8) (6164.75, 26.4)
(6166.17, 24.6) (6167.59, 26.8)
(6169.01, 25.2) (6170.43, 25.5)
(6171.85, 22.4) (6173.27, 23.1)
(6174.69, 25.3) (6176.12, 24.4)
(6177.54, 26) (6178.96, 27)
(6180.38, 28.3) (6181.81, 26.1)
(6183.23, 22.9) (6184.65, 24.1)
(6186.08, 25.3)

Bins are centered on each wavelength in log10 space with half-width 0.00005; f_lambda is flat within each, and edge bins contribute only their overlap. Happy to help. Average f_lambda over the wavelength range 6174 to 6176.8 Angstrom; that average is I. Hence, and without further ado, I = 24.8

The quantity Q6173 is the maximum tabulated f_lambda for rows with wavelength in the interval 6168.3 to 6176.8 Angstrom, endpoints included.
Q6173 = 25.5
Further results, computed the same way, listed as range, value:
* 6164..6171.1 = 26.8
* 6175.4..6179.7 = 27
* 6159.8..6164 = 27.9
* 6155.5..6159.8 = 26.4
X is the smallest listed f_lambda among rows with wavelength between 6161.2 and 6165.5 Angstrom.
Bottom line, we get 26.4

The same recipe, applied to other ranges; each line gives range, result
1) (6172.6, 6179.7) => 23.1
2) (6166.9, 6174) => 22.4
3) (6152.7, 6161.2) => 24.3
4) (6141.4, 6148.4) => 24.6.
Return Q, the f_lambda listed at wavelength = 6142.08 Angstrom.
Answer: 24.6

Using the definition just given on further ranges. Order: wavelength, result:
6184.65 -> 24.1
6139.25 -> 24.8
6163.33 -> 26.8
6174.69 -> 25.3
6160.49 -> 26.9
